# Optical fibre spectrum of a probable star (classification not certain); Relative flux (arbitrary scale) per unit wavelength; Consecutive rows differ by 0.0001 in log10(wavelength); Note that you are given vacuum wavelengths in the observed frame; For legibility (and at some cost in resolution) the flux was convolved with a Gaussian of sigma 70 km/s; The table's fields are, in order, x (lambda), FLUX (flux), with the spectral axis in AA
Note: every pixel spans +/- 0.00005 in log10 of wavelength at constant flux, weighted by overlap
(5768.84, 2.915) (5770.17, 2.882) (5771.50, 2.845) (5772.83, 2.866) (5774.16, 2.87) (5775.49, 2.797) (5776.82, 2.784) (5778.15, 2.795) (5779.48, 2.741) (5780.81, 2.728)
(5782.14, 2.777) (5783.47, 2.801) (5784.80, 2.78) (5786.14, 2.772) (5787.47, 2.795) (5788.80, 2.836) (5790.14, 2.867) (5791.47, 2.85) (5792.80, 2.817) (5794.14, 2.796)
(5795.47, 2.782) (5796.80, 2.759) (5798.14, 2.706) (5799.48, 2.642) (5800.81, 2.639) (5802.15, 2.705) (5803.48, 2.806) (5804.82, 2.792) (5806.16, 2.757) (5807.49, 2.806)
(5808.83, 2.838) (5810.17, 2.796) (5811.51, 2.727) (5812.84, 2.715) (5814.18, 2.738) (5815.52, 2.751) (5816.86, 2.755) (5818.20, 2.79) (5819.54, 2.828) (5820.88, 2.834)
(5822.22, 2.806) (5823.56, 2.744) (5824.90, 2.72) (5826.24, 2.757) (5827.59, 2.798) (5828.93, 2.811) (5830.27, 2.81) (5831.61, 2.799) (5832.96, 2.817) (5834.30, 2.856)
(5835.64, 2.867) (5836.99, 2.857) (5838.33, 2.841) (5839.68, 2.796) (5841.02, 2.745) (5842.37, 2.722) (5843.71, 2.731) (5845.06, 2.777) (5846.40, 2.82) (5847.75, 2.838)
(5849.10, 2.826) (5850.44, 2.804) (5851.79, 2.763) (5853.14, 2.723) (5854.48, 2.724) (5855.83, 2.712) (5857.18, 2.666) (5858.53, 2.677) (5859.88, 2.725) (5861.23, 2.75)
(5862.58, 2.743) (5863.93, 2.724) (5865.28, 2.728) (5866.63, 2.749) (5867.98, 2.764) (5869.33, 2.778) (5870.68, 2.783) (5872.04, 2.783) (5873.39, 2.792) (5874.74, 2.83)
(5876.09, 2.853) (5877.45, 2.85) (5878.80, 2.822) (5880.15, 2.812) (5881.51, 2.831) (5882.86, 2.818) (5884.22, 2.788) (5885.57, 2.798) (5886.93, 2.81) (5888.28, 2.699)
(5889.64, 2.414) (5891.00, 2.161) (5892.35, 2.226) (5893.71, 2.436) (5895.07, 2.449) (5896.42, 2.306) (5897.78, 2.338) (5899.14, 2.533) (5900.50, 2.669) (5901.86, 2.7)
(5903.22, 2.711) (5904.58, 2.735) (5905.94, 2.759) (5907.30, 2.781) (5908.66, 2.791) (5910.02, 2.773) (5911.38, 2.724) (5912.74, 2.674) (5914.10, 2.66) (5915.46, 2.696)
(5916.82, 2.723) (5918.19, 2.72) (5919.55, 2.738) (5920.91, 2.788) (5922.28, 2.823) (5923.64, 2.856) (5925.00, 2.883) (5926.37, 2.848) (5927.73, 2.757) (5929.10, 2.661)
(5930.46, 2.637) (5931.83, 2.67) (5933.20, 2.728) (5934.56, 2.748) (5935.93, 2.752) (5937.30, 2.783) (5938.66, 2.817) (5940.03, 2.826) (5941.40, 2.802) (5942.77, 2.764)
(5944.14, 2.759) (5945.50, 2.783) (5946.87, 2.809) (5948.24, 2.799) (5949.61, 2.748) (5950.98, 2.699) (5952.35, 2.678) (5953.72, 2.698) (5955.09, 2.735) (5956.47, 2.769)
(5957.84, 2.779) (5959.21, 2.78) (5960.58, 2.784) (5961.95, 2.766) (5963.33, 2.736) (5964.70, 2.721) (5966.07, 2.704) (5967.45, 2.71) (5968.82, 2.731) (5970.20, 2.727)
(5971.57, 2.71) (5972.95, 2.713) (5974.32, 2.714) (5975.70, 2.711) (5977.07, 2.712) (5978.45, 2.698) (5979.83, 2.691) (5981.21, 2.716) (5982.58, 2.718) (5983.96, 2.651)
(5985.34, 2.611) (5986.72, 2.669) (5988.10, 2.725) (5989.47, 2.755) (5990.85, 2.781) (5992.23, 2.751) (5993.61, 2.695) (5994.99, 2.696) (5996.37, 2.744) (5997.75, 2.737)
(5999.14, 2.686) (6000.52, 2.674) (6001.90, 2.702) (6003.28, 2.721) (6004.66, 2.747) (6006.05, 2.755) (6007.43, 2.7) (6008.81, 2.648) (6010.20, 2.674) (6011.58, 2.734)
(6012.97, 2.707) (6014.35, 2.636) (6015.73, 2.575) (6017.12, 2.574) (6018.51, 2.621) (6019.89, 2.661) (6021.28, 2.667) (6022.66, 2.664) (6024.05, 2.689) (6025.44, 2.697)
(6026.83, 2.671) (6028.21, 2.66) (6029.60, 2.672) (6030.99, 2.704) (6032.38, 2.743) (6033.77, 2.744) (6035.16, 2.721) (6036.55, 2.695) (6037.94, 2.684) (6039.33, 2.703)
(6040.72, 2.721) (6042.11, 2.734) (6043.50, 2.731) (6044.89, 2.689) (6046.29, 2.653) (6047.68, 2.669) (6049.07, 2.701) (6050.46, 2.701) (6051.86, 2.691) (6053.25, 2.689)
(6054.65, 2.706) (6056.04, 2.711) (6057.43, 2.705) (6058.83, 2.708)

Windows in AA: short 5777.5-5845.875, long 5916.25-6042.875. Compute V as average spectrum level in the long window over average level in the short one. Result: 1.0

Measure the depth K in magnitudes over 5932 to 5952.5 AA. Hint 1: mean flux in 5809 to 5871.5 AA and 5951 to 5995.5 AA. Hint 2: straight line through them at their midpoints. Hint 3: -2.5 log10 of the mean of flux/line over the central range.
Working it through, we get -0.01 mag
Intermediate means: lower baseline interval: 2.77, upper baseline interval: 2.72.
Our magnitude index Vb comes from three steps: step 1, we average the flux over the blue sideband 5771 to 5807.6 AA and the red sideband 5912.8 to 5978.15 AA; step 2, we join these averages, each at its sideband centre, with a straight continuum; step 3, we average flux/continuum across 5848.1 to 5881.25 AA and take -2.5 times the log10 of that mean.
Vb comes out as 0.00 mag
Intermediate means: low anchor 2.78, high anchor 2.75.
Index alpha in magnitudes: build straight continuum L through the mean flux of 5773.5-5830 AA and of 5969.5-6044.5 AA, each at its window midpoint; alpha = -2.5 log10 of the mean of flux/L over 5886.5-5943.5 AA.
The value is 0.02 mag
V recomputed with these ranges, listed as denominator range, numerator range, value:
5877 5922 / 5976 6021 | 1.01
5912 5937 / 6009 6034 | 0.97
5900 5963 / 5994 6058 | 0.98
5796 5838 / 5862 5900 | 0.96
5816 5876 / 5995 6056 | 0.97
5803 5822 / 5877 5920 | 0.95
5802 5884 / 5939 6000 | 0.98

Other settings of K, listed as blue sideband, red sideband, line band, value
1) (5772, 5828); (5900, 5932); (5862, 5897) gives 0.03 mag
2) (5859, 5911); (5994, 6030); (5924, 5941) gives -0.03 mag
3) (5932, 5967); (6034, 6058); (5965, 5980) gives 0.01 mag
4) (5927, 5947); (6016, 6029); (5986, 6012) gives -0.01 mag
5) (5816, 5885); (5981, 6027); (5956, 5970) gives -0.01 mag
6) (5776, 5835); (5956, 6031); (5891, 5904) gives 0.11 mag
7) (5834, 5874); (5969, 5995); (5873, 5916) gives 0.03 mag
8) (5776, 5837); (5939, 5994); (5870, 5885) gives -0.02 mag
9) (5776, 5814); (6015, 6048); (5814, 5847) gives -0.01 mag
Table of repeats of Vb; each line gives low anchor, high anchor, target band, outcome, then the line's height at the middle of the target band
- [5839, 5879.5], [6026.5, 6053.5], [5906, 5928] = -0.008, 2.75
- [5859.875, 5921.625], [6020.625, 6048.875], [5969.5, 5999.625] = -0.006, 2.69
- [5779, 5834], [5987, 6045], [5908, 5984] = -0.008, 2.72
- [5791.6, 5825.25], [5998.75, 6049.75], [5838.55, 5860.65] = -0.002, 2.75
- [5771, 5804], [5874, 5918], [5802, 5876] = -0.020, 2.73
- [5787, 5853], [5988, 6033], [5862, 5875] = -0.002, 2.76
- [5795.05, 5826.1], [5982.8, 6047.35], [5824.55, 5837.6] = -0.023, 2.75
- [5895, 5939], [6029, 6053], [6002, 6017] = 0.007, 2.7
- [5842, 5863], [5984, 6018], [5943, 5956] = -0.013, 2.71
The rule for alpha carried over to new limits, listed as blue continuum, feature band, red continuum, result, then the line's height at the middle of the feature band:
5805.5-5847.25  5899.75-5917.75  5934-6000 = 0.01 mag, 2.76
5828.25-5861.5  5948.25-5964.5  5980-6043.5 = -0.01 mag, 2.72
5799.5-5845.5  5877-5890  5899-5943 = -0.01 mag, 2.76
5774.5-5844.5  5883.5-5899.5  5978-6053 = 0.10 mag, 2.75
